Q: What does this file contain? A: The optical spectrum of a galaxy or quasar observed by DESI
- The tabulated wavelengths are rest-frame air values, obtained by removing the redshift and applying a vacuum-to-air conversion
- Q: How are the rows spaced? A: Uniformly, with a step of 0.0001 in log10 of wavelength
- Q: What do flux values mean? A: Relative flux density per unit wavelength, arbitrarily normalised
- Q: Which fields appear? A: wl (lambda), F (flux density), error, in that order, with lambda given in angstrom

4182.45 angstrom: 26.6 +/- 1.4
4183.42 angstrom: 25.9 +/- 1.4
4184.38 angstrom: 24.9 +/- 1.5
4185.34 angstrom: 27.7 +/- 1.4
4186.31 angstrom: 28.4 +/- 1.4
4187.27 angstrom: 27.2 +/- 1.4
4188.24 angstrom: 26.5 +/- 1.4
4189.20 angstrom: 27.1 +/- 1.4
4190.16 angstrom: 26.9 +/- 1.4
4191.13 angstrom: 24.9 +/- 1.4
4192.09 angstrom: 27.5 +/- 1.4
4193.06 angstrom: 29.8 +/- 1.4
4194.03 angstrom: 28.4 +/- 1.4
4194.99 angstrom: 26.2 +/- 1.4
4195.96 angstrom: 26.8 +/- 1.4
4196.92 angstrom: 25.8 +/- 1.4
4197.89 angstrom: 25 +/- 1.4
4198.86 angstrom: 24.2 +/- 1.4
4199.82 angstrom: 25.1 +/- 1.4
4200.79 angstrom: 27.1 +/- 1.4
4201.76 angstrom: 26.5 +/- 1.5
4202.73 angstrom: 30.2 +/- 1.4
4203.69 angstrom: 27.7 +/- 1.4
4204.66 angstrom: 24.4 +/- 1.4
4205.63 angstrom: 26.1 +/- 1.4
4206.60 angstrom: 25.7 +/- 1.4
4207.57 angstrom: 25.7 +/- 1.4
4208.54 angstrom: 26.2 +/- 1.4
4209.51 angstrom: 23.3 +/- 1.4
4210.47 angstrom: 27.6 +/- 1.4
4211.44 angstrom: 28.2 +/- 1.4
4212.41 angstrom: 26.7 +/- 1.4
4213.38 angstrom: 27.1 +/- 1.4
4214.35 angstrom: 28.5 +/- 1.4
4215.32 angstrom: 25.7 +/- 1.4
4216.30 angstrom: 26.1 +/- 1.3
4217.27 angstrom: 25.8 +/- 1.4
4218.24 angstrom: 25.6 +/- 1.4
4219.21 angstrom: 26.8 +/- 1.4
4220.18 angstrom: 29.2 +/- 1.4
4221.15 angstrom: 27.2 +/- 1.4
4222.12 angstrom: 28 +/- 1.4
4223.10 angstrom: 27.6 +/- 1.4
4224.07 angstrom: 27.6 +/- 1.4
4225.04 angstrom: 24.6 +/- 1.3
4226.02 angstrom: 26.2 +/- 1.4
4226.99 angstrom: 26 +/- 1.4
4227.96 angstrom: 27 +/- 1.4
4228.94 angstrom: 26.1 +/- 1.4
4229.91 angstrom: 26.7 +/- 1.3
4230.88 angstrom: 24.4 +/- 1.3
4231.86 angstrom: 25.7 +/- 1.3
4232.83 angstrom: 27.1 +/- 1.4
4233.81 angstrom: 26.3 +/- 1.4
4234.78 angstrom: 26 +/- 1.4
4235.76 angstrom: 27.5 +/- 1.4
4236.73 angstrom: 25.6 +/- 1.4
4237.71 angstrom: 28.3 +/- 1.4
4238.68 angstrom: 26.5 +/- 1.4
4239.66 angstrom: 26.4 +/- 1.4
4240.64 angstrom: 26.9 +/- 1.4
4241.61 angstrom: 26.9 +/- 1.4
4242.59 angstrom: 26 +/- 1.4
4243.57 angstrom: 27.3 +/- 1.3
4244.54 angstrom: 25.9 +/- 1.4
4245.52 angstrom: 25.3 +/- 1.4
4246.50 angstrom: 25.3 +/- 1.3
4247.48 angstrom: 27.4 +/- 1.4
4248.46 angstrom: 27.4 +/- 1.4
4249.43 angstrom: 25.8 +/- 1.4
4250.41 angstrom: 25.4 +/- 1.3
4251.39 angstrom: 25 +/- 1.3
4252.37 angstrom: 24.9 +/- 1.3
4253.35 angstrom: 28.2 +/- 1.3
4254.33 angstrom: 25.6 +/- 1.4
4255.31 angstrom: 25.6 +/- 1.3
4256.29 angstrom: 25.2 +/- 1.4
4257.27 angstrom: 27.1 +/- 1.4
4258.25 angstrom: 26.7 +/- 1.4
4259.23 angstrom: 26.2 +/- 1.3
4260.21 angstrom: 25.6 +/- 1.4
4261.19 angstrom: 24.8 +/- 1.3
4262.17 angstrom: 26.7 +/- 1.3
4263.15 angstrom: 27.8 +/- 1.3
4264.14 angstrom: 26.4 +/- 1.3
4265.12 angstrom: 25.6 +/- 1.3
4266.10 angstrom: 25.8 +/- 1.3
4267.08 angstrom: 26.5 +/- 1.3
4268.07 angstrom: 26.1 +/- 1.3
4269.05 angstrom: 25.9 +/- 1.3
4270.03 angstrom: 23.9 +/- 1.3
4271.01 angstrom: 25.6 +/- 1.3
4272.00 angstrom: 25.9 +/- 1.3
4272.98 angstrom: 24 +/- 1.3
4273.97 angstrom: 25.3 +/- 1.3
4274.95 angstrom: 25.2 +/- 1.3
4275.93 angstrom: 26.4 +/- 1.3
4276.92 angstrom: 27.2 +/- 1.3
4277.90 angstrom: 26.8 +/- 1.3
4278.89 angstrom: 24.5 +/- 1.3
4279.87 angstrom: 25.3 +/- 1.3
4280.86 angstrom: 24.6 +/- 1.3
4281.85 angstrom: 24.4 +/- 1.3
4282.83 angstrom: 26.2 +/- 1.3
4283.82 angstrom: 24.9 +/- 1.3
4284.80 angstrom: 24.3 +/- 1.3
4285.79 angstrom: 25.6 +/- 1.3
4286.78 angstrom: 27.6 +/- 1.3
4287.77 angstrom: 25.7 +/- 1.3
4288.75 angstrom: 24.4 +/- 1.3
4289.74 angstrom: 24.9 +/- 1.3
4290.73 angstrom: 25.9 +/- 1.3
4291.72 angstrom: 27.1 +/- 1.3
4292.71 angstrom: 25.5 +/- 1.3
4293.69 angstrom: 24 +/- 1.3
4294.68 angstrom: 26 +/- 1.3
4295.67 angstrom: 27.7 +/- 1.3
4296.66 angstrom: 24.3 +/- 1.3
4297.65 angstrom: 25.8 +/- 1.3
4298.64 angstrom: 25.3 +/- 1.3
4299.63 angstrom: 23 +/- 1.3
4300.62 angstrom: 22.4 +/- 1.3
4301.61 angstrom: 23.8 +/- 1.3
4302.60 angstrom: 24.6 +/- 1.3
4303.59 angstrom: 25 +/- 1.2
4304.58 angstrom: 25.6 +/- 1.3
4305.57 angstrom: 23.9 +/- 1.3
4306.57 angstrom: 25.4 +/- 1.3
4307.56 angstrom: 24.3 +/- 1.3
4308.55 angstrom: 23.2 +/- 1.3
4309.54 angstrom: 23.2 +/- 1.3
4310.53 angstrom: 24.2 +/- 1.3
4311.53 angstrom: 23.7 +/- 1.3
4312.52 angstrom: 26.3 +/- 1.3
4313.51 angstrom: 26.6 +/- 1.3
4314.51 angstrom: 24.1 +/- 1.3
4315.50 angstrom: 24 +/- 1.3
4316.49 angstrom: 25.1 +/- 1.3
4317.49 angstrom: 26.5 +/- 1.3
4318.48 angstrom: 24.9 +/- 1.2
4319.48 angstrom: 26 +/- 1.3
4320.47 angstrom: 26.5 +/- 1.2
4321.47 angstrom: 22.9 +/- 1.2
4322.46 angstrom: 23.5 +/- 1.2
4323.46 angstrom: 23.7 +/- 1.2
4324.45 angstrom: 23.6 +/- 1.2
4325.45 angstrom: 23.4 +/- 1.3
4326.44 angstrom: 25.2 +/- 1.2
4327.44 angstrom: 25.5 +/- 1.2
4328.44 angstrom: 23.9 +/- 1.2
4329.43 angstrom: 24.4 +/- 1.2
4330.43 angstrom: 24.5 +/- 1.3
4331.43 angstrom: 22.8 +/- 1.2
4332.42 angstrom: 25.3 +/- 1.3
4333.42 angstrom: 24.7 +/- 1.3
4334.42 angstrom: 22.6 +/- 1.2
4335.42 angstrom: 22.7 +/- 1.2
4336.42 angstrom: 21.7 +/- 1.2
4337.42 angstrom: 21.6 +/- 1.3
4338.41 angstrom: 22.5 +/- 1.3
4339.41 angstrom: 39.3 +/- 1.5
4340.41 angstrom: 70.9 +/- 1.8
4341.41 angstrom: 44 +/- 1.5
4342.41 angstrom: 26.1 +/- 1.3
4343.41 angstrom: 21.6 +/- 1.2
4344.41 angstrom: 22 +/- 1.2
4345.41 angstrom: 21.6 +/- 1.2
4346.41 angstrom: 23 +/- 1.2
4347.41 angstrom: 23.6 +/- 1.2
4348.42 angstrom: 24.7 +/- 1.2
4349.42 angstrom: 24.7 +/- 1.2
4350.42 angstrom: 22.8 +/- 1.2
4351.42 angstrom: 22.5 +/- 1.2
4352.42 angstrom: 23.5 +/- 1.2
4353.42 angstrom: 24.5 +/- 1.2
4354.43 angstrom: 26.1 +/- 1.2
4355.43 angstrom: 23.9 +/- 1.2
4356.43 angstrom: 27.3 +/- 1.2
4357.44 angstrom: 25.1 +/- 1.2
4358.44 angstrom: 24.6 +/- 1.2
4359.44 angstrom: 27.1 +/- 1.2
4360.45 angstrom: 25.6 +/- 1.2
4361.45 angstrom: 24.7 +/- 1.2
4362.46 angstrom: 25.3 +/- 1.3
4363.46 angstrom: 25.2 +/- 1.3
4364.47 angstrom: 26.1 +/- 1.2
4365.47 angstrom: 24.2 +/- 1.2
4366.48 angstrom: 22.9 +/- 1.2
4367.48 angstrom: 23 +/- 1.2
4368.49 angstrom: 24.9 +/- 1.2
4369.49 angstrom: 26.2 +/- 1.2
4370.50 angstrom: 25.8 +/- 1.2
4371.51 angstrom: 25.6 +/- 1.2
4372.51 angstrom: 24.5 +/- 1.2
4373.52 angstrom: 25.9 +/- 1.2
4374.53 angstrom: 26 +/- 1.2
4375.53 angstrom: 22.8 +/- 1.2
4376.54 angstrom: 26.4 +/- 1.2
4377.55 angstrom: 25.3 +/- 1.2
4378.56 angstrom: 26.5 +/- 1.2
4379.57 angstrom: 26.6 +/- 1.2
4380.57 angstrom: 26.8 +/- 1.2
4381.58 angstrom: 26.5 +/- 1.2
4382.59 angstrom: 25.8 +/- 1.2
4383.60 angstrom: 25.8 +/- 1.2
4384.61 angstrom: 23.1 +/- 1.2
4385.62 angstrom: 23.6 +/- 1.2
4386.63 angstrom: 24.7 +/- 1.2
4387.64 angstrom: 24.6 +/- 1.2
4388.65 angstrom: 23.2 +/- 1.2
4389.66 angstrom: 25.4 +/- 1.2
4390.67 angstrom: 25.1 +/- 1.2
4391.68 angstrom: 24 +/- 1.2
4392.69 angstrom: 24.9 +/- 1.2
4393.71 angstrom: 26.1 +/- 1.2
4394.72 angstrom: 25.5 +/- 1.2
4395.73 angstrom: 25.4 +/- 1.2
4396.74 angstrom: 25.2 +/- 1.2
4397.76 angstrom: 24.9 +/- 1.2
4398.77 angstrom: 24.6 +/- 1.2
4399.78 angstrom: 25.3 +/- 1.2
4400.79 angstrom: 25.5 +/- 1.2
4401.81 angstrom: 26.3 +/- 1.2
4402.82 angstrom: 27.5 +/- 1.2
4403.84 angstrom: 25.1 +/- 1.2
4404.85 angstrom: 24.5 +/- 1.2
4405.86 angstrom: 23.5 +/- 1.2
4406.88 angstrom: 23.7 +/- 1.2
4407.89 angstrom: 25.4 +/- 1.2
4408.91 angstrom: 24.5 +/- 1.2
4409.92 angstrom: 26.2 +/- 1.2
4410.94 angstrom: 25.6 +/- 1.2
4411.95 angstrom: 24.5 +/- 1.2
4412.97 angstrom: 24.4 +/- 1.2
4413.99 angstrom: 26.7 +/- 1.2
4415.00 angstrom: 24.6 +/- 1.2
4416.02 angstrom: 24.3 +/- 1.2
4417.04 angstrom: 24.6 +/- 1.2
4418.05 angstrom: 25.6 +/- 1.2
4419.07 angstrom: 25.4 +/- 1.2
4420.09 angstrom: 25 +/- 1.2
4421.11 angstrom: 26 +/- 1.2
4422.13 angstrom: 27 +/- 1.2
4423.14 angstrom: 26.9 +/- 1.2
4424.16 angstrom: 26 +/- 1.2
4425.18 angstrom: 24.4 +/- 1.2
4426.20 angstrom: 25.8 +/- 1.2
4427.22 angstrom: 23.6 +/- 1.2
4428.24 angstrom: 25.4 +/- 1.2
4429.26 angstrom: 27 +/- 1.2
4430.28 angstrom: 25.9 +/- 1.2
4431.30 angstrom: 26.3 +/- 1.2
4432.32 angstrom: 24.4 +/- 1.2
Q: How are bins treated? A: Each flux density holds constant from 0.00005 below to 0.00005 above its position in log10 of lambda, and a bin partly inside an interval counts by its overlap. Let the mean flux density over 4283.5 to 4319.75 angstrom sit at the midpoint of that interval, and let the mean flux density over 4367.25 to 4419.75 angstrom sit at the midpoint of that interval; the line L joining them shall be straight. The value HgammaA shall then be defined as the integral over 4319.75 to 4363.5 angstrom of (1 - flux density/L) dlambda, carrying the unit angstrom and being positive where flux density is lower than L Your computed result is -1.5 angstrom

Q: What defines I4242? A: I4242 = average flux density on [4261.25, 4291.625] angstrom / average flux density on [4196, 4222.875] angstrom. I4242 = 1.0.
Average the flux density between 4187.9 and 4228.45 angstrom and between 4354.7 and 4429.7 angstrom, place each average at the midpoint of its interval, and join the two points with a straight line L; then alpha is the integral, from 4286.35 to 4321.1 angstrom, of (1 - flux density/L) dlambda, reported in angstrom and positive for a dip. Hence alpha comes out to 1.2 angstrom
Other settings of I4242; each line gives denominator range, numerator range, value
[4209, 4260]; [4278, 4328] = 0.94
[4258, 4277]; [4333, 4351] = 1.07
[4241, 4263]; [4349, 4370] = 0.95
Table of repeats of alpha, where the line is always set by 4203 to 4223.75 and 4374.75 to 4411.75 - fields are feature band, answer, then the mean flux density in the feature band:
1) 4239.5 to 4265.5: 0.1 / 26.2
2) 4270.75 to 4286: 0.4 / 25.4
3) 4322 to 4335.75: 0.9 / 24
